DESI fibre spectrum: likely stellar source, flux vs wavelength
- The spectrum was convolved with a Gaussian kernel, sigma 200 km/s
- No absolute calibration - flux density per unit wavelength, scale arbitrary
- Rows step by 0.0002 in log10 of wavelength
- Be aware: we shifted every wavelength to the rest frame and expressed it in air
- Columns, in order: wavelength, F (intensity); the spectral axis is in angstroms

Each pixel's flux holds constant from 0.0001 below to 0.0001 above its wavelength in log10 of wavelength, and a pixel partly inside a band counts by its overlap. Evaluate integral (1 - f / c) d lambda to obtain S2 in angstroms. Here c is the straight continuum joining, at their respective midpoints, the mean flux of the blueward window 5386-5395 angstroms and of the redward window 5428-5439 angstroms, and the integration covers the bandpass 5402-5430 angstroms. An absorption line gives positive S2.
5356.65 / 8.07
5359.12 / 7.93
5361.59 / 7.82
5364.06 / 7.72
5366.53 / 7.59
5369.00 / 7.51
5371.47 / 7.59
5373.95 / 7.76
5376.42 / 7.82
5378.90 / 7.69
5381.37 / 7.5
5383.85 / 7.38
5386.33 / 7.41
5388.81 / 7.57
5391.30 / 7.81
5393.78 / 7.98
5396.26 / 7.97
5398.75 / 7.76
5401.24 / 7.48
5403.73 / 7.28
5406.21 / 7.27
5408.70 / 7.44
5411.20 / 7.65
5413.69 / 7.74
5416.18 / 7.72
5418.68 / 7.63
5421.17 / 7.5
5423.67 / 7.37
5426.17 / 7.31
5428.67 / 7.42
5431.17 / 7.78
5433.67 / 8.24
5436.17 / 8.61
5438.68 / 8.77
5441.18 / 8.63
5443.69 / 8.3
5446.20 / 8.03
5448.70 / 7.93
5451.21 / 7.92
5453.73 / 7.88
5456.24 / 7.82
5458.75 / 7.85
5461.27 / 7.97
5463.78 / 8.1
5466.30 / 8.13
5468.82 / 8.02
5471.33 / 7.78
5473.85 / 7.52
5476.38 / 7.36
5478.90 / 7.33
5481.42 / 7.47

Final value 1.7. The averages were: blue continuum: 7.72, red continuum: 8.15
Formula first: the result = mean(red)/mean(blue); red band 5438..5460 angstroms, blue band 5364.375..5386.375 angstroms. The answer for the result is 1.07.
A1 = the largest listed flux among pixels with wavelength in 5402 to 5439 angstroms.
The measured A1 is 8.77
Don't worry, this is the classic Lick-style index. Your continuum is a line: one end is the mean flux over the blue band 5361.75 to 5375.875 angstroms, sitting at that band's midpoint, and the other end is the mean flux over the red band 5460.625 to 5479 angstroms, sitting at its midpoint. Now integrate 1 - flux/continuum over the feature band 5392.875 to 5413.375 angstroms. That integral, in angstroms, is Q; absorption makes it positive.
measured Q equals 0.28 angstroms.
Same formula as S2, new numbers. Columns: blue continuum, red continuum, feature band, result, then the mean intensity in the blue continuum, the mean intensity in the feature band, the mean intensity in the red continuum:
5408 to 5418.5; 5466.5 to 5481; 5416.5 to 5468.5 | -2.2 angstroms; 7.64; 7.96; 7.64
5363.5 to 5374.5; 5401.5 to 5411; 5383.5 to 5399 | -0.5 angstroms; 7.62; 7.71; 7.38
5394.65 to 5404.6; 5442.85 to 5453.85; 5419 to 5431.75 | 0.6 angstroms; 7.64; 7.47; 8.01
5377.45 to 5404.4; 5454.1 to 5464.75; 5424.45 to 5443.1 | -0.7 angstroms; 7.63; 8.1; 7.93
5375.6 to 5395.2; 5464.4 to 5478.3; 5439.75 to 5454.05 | -0.8 angstroms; 7.65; 8.14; 7.76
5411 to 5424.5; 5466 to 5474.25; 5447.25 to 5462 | -0.2 angstroms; 7.61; 7.89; 7.87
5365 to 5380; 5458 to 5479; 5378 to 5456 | -0.5 angstroms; 7.66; 7.78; 7.81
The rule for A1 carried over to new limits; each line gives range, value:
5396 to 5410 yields 7.97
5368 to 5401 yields 7.98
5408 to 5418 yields 7.74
